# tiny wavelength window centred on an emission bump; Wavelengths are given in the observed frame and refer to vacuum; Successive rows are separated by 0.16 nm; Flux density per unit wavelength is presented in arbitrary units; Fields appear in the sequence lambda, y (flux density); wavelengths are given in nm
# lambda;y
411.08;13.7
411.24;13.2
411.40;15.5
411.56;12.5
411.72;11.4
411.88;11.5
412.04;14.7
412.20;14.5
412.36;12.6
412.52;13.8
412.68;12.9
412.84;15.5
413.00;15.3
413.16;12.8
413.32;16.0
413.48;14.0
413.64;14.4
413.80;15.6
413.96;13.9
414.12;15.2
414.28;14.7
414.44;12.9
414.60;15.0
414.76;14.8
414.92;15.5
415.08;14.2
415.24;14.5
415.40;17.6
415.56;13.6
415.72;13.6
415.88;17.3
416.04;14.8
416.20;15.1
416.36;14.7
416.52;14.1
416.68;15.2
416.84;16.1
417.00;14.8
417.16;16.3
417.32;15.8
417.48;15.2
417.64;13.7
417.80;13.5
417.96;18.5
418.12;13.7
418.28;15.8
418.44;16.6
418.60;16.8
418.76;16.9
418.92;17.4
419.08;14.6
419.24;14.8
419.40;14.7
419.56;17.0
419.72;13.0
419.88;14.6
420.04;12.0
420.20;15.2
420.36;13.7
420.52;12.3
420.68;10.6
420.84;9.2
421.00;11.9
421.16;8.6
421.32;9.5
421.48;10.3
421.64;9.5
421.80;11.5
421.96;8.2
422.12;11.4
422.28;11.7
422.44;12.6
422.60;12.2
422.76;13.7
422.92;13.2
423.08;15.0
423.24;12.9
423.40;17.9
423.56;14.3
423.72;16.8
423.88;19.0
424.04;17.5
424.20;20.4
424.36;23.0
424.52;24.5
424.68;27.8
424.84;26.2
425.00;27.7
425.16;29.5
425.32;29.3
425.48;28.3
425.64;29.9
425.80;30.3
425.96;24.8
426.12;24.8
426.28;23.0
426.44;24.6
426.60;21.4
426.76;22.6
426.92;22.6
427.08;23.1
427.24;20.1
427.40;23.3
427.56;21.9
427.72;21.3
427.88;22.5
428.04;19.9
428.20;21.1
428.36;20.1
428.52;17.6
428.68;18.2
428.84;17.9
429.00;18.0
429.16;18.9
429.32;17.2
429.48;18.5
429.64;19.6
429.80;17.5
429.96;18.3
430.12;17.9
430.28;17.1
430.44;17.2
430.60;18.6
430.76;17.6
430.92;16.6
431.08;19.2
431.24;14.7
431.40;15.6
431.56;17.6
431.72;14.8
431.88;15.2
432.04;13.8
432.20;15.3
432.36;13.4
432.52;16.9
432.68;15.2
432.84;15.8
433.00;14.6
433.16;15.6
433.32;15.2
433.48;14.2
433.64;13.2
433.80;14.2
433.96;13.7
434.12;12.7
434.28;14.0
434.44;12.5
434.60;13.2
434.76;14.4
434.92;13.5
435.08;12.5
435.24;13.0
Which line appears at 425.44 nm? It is C IV 1549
